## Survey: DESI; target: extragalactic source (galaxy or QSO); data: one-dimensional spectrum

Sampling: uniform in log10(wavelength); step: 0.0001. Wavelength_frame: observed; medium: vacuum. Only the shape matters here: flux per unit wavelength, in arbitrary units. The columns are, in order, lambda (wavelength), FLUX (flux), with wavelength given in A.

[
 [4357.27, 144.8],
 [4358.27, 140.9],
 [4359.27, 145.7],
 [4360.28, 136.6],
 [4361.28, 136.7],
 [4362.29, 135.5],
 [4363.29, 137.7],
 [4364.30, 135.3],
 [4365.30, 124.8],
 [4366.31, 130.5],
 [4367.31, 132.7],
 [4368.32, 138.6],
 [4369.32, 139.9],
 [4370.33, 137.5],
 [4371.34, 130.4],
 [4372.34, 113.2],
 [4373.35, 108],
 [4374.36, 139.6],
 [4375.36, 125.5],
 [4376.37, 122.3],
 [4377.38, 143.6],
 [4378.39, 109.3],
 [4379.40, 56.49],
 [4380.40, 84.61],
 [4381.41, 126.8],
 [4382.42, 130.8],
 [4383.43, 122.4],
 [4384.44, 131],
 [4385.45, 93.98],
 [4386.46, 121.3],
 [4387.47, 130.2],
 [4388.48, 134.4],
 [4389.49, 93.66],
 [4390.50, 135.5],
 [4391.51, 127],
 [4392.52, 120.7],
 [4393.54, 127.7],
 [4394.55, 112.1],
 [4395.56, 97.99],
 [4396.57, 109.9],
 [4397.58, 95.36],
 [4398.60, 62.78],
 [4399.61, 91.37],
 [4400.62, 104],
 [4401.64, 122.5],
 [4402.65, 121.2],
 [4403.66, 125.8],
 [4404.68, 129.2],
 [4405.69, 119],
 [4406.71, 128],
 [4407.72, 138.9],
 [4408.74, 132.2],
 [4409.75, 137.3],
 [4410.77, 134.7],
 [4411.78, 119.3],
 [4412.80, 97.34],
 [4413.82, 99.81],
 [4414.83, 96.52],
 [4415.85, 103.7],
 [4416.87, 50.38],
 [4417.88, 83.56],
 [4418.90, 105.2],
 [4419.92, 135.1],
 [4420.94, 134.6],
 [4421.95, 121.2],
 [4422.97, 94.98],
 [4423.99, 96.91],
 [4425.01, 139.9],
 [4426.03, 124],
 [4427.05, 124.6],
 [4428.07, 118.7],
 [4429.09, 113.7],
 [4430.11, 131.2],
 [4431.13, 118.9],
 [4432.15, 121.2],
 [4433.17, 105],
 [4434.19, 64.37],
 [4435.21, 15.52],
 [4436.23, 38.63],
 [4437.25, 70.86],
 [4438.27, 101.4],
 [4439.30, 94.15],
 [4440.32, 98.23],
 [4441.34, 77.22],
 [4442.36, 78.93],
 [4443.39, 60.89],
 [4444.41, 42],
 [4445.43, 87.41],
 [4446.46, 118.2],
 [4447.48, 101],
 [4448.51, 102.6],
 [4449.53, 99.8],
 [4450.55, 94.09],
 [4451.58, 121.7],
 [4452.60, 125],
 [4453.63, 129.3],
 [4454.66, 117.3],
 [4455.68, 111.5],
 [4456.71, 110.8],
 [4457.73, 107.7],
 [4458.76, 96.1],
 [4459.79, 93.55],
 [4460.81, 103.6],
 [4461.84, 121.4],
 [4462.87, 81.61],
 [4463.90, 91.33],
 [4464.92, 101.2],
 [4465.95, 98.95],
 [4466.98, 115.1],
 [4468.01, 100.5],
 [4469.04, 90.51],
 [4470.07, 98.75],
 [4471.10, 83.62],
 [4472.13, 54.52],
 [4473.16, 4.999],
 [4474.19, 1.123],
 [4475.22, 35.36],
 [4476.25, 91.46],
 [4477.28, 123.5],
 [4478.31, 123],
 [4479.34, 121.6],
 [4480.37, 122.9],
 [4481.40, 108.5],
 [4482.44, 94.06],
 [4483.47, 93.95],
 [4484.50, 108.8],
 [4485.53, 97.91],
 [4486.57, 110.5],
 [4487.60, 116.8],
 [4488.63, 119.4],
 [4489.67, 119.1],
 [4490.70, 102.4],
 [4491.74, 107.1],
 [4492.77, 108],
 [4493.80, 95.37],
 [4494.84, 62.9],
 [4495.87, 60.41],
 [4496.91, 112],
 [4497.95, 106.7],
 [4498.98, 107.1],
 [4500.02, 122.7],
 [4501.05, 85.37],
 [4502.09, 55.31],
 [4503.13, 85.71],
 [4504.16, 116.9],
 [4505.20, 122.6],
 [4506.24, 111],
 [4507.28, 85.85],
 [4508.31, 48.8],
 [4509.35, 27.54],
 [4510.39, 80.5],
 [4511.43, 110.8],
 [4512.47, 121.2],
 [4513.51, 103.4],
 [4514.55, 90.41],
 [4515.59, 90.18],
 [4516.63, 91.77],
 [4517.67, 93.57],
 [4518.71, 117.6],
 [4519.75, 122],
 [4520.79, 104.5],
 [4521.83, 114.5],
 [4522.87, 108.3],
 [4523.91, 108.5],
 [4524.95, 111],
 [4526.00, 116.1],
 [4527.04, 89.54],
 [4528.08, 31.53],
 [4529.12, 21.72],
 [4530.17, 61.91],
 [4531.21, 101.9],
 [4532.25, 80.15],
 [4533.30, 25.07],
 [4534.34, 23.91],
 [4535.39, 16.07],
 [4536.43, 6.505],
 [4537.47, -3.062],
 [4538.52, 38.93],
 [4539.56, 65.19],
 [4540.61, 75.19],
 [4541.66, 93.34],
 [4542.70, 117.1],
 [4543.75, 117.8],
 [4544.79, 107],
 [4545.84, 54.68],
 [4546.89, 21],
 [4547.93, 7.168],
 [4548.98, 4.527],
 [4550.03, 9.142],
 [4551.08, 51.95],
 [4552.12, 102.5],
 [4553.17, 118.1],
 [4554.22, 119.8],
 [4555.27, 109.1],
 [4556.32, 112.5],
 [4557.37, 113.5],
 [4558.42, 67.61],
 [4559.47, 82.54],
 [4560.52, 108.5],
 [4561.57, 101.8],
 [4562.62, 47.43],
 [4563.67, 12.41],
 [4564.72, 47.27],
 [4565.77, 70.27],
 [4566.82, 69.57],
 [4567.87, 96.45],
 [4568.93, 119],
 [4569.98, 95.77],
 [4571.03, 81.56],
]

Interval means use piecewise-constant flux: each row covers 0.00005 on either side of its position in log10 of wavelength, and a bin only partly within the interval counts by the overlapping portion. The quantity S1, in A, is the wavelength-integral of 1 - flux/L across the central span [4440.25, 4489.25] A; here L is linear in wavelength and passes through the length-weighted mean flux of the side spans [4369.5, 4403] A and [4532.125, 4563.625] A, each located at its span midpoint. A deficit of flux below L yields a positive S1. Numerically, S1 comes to -2.7 A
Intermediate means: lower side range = 115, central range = 95.6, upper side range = 65.5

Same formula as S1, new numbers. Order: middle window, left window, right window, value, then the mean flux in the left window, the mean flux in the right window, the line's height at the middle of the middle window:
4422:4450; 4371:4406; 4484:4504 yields 3.5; 115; 99.4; 108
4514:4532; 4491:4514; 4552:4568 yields -0.5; 92.7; 85.5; 90.1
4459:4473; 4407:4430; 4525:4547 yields 0.1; 114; 61.9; 93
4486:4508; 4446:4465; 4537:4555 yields -3.0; 107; 65.5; 87.9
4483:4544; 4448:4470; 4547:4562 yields 2.1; 105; 77.5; 89.4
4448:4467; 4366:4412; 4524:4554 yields -2.8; 119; 60.8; 92.6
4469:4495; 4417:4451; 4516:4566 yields -2.0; 96.9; 73.4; 86.3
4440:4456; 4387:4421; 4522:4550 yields -0.4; 113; 61.3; 95.8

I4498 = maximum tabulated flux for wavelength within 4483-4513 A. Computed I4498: 122.7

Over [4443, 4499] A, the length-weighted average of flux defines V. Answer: 96.6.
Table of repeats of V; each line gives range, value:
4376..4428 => 114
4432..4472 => 93.5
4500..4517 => 90.2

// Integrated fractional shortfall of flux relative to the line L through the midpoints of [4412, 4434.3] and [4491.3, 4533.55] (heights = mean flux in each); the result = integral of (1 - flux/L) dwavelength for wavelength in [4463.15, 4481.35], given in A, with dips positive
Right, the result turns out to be 2.4 A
